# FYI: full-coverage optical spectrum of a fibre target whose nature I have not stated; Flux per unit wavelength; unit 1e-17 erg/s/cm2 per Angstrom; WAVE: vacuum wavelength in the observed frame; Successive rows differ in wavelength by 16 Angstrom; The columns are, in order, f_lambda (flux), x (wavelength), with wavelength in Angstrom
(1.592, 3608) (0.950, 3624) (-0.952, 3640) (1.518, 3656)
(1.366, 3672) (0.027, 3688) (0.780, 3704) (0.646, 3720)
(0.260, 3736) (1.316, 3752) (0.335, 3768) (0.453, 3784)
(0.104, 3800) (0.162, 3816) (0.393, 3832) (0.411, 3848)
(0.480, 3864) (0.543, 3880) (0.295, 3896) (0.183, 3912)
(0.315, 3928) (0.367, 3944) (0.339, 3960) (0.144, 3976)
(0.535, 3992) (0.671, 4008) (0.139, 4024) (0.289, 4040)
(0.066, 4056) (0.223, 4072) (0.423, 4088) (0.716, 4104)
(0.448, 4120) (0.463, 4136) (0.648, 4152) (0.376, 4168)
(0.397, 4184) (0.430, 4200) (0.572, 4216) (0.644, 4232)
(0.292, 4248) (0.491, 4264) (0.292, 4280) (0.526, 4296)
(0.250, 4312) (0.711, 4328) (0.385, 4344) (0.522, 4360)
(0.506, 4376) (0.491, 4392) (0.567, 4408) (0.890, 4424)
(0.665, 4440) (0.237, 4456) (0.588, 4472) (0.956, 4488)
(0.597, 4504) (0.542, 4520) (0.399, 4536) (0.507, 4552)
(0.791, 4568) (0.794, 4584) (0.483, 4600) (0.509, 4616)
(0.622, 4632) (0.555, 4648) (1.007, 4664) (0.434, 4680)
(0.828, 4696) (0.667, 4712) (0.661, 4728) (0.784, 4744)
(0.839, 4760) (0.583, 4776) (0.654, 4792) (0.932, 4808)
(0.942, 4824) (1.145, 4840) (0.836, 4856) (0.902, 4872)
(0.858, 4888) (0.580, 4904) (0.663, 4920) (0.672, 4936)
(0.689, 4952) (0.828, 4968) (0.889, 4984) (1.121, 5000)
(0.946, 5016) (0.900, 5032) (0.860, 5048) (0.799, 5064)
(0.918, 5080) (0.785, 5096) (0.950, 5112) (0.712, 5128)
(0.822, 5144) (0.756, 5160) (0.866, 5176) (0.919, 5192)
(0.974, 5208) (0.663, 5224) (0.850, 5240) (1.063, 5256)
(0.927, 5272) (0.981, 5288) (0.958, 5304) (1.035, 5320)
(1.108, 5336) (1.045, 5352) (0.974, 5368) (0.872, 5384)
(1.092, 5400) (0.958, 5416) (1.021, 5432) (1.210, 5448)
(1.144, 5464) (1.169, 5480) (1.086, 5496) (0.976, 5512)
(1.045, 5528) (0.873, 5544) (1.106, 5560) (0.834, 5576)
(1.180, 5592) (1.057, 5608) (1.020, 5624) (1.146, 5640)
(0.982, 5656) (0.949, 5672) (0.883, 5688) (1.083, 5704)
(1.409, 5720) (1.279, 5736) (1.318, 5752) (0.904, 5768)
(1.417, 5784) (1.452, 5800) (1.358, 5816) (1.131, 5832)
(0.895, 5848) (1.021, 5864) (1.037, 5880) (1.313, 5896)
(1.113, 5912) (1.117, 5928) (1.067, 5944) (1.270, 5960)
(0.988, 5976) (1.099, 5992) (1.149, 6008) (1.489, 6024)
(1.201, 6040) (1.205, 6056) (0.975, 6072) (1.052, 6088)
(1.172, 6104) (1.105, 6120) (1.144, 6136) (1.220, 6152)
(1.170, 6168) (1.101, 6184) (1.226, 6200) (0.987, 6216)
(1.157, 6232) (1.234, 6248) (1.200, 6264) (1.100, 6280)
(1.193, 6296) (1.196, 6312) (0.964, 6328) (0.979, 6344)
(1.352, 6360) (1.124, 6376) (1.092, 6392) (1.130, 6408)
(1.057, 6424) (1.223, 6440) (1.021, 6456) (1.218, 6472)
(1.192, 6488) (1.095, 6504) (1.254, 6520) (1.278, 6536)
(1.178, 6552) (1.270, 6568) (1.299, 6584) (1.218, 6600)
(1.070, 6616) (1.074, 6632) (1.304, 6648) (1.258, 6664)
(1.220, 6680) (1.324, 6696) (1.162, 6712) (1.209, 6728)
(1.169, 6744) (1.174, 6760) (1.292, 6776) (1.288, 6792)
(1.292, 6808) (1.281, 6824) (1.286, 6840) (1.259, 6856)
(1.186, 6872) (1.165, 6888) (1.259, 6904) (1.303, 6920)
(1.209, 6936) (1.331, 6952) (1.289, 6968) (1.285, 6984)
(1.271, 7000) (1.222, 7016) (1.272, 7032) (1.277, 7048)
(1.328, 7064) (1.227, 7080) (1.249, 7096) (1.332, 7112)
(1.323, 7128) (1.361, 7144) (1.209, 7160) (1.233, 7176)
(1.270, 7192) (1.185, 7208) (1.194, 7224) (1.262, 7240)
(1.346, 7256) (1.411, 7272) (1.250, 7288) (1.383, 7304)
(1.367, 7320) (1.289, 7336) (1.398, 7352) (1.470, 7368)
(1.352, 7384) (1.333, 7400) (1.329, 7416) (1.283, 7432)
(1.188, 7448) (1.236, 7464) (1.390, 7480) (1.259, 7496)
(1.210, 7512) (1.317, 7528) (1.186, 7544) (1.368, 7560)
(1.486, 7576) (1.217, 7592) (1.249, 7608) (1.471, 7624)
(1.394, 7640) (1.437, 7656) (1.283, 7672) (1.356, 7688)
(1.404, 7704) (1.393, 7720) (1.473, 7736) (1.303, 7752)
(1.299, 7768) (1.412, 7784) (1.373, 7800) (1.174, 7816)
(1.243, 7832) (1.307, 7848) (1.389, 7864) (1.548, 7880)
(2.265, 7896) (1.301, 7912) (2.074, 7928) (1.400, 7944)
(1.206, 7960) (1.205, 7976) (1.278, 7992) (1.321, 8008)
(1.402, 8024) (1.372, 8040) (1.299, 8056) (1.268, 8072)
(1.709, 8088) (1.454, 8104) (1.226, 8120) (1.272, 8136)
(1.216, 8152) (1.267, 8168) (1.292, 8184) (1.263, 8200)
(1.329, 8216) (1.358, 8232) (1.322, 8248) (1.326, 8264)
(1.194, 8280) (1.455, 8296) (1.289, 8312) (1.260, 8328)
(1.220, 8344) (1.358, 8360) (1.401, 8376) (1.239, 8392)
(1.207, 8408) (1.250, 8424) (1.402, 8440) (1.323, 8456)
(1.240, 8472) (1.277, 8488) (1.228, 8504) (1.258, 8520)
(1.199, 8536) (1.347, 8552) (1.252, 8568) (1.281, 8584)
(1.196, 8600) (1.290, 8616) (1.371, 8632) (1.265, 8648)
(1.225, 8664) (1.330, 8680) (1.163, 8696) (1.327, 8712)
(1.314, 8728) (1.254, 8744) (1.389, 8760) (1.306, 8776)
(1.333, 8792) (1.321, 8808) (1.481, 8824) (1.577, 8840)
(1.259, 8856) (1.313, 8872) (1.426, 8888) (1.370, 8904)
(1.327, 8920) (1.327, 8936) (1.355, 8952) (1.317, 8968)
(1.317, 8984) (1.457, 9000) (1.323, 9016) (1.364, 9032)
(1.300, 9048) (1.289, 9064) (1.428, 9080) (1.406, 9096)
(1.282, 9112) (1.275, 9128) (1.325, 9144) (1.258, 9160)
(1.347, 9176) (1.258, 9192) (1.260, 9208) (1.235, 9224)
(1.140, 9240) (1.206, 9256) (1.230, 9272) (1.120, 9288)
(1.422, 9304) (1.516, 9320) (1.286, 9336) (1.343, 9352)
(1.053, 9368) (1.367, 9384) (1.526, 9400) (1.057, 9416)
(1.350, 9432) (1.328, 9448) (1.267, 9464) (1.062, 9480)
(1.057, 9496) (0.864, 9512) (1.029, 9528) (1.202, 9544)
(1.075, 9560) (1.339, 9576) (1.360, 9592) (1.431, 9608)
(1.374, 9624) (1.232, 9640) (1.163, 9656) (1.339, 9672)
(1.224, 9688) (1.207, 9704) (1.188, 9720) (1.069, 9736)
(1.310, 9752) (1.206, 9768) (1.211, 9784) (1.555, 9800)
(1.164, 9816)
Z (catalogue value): 0.20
